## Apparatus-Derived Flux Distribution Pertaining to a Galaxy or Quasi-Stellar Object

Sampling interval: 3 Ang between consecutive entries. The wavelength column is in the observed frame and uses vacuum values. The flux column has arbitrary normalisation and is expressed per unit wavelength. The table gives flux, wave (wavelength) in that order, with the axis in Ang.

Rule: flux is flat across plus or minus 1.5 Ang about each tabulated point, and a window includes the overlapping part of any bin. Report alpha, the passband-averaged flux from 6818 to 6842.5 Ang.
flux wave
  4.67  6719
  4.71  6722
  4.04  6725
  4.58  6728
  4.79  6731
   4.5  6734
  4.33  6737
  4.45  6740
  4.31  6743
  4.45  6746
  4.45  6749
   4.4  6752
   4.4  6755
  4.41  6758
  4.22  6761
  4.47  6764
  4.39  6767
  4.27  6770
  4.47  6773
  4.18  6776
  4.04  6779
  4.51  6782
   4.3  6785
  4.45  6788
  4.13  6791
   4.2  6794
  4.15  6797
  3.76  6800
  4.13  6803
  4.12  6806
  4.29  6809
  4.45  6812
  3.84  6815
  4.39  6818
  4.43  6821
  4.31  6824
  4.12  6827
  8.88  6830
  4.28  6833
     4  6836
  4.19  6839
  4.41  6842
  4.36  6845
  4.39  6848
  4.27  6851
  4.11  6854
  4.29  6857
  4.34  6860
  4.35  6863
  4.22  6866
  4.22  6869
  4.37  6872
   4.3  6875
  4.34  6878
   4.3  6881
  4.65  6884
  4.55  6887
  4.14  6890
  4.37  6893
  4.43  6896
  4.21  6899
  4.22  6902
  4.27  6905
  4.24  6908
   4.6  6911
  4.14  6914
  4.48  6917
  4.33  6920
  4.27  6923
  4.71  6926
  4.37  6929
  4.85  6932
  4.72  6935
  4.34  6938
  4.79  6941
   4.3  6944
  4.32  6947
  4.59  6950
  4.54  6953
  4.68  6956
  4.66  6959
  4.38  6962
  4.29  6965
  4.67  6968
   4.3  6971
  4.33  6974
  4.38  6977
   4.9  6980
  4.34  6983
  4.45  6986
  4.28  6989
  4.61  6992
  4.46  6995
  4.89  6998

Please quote 4.82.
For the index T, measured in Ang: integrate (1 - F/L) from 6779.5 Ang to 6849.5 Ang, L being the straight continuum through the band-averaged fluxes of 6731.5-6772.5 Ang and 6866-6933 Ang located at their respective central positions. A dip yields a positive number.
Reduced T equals -0.7 Ang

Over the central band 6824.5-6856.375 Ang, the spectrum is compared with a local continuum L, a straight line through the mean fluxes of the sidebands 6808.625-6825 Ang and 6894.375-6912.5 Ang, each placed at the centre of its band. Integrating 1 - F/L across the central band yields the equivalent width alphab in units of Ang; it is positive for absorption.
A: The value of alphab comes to -2.8 Ang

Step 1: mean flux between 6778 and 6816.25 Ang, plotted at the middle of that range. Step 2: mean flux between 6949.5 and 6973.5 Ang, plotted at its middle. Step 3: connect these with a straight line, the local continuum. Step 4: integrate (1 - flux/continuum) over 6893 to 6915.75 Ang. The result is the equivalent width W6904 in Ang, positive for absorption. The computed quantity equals 0.4 Ang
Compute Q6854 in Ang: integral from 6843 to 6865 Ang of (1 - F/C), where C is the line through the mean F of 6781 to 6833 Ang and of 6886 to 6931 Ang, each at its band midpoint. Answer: 0.6 Ang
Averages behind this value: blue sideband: 4.49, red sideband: 4.36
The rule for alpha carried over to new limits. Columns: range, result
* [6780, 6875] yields 4.39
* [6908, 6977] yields 4.48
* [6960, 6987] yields 4.45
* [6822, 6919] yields 4.45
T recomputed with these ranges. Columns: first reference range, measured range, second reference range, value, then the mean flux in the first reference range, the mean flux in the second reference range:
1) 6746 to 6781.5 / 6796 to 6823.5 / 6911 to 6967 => 1.3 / 4.35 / 4.49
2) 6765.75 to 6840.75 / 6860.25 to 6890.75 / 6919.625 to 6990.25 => 0.7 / 4.41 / 4.49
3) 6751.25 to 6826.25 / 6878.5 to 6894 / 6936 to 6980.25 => 0.0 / 4.27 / 4.49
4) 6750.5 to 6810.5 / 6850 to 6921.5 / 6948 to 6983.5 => 1.3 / 4.26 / 4.51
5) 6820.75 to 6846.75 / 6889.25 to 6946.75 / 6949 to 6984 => 2.5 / 4.79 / 4.51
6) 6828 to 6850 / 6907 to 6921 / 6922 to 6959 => 0.8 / 4.9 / 4.55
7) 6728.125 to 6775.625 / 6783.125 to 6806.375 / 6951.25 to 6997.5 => 1.4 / 4.42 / 4.49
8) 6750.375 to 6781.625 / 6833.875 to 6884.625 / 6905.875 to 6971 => 1.4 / 4.33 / 4.48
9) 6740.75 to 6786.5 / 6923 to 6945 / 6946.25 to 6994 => -0.5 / 4.35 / 4.48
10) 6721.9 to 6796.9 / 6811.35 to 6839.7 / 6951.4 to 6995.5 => -2.0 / 4.37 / 4.49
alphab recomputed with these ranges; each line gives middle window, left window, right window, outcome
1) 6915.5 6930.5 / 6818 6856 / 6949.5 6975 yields 0.3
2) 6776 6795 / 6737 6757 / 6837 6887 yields 0.5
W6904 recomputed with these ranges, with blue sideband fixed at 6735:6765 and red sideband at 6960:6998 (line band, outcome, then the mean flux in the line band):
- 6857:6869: 0.4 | 4.29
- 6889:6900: 0.4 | 4.3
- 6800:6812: 0.7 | 4.16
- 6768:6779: 0.3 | 4.27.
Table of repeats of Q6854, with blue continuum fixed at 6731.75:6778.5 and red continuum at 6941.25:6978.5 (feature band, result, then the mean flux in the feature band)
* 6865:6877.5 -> 0.40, 4.28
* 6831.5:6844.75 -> 0.54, 4.23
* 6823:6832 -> -2.77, 5.77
